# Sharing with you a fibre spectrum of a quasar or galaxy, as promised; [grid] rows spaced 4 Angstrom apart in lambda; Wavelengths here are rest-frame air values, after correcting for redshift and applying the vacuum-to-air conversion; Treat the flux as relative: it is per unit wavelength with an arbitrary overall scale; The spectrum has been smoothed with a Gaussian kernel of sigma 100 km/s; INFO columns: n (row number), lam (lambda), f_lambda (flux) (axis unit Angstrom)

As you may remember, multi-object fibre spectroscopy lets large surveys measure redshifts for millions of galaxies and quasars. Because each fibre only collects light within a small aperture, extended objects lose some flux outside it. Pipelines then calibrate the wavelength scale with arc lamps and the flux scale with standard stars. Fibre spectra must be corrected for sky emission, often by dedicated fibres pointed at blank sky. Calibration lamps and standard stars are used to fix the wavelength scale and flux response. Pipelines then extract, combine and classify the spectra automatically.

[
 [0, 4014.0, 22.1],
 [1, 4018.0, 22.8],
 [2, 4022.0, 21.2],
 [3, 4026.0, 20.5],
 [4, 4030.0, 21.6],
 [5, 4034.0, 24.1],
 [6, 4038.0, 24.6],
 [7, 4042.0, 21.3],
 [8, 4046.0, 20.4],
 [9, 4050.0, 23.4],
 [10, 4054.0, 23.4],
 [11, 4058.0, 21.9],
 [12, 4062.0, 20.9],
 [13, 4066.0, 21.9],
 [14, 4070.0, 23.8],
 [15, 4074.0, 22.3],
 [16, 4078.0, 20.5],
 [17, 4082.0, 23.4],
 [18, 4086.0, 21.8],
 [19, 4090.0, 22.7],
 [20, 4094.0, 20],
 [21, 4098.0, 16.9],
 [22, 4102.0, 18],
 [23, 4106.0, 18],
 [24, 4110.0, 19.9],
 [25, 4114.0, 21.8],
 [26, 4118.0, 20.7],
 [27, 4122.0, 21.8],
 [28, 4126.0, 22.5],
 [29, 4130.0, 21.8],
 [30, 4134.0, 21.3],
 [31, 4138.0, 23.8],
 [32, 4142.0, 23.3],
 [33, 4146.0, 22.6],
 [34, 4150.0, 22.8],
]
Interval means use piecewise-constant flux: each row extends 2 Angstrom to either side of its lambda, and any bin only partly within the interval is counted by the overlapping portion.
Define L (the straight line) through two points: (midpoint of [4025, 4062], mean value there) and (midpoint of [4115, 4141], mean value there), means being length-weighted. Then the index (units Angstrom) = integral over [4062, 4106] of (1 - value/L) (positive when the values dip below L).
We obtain 2.4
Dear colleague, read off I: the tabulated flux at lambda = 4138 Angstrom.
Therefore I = 23.8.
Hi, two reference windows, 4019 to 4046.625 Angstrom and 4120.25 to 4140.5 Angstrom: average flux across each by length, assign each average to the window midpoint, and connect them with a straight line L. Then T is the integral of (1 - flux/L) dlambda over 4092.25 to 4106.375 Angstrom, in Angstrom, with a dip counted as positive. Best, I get 2.54 Angstrom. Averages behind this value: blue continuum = 22.1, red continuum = 22.3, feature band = 18.2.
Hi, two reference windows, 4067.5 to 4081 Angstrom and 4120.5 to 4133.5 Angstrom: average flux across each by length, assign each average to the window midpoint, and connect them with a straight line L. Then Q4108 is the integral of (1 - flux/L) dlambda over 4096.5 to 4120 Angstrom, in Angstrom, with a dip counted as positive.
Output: 3.0 Angstrom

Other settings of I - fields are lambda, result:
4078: 20.5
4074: 22.3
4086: 21.8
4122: 21.8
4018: 22.8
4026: 20.5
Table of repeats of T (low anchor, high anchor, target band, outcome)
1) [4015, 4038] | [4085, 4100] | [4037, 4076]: -1.8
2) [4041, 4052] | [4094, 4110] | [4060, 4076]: -1.5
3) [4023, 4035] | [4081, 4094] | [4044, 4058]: -0.2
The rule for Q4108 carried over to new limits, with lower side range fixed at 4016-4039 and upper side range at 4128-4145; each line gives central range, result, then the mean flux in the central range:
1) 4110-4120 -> 0.68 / 21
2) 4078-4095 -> 0.42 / 21.9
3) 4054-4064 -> 0.28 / 21.8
